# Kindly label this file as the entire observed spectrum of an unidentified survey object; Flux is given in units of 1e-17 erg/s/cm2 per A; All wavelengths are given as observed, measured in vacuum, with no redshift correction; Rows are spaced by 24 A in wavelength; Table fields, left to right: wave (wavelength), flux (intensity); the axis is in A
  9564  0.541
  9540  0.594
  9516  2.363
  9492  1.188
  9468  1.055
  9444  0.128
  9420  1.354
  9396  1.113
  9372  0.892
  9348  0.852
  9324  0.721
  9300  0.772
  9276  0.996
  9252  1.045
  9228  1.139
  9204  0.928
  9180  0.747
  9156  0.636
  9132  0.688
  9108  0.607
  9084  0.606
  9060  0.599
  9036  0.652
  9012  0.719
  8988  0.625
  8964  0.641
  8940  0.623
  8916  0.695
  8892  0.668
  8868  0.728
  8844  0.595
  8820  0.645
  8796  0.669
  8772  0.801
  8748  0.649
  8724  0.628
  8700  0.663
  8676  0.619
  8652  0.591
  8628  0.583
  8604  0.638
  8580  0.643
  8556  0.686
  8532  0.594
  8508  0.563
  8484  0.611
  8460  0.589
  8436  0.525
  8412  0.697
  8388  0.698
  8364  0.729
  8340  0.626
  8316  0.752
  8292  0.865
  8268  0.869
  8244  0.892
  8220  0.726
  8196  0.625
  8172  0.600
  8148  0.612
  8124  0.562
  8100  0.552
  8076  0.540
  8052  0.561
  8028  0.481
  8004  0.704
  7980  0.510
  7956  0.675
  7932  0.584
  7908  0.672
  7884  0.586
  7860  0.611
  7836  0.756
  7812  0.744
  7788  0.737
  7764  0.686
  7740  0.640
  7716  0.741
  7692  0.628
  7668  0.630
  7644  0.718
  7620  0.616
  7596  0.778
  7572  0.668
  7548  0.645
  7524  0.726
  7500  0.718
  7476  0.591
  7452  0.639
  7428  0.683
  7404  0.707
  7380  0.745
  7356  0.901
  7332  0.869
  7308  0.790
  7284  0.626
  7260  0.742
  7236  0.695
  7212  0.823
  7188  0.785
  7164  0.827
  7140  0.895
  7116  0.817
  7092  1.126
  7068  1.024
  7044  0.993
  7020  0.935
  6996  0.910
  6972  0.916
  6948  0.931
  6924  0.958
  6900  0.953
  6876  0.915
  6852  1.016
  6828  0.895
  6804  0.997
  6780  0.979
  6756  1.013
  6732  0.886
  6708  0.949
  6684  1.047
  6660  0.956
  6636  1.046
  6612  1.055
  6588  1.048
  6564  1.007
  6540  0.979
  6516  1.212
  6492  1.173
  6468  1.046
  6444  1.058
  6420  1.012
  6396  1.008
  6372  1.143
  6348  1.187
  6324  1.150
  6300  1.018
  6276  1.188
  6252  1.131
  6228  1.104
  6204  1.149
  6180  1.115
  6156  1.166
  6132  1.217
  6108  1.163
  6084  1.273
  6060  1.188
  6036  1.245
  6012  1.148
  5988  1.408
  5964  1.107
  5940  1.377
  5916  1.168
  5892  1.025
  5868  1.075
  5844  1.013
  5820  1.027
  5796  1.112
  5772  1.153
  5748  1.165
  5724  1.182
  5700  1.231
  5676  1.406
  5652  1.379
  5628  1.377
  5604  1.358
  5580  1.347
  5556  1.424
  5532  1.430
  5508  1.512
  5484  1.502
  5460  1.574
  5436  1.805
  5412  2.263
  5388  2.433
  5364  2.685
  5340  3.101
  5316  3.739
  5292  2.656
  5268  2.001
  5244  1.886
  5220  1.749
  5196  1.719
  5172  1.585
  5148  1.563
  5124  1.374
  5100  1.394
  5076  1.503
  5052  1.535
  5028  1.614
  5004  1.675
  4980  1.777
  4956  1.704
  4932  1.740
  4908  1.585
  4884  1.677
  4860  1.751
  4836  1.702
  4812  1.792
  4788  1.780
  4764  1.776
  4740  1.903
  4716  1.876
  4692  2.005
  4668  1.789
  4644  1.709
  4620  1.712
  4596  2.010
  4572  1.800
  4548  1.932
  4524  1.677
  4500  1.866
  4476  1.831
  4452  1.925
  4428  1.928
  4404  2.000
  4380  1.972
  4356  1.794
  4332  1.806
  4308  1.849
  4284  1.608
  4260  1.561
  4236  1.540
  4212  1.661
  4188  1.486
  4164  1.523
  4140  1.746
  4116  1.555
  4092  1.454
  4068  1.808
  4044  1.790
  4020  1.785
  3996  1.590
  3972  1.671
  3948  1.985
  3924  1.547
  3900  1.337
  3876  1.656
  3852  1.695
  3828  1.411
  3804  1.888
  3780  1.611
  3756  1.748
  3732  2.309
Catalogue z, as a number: 0.90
